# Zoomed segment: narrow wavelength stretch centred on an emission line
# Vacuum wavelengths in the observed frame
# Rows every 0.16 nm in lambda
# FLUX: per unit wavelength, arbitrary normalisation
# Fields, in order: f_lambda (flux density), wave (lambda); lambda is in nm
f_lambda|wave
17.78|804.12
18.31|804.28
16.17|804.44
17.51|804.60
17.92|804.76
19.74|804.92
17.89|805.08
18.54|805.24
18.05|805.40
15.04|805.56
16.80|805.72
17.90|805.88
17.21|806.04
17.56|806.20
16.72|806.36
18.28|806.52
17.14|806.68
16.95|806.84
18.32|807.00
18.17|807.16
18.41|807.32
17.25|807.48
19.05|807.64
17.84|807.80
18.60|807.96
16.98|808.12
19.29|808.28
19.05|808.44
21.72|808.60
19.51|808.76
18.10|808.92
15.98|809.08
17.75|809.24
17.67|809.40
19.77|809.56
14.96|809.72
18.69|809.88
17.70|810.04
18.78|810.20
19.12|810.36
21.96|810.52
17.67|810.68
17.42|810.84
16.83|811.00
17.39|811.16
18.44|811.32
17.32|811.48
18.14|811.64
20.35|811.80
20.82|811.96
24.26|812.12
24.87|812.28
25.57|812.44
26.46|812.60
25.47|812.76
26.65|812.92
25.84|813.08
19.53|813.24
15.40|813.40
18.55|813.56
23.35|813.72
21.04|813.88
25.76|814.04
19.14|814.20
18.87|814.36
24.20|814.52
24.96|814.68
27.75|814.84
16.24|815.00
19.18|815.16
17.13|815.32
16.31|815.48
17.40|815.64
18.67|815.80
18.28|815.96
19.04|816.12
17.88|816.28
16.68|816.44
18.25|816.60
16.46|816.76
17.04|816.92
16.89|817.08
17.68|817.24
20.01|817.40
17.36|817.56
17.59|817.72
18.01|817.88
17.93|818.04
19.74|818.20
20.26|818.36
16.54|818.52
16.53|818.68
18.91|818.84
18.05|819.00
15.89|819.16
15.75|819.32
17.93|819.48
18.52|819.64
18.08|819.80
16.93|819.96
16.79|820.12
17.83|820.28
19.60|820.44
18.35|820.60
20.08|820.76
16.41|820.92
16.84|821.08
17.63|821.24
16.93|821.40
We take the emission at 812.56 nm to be [S II]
